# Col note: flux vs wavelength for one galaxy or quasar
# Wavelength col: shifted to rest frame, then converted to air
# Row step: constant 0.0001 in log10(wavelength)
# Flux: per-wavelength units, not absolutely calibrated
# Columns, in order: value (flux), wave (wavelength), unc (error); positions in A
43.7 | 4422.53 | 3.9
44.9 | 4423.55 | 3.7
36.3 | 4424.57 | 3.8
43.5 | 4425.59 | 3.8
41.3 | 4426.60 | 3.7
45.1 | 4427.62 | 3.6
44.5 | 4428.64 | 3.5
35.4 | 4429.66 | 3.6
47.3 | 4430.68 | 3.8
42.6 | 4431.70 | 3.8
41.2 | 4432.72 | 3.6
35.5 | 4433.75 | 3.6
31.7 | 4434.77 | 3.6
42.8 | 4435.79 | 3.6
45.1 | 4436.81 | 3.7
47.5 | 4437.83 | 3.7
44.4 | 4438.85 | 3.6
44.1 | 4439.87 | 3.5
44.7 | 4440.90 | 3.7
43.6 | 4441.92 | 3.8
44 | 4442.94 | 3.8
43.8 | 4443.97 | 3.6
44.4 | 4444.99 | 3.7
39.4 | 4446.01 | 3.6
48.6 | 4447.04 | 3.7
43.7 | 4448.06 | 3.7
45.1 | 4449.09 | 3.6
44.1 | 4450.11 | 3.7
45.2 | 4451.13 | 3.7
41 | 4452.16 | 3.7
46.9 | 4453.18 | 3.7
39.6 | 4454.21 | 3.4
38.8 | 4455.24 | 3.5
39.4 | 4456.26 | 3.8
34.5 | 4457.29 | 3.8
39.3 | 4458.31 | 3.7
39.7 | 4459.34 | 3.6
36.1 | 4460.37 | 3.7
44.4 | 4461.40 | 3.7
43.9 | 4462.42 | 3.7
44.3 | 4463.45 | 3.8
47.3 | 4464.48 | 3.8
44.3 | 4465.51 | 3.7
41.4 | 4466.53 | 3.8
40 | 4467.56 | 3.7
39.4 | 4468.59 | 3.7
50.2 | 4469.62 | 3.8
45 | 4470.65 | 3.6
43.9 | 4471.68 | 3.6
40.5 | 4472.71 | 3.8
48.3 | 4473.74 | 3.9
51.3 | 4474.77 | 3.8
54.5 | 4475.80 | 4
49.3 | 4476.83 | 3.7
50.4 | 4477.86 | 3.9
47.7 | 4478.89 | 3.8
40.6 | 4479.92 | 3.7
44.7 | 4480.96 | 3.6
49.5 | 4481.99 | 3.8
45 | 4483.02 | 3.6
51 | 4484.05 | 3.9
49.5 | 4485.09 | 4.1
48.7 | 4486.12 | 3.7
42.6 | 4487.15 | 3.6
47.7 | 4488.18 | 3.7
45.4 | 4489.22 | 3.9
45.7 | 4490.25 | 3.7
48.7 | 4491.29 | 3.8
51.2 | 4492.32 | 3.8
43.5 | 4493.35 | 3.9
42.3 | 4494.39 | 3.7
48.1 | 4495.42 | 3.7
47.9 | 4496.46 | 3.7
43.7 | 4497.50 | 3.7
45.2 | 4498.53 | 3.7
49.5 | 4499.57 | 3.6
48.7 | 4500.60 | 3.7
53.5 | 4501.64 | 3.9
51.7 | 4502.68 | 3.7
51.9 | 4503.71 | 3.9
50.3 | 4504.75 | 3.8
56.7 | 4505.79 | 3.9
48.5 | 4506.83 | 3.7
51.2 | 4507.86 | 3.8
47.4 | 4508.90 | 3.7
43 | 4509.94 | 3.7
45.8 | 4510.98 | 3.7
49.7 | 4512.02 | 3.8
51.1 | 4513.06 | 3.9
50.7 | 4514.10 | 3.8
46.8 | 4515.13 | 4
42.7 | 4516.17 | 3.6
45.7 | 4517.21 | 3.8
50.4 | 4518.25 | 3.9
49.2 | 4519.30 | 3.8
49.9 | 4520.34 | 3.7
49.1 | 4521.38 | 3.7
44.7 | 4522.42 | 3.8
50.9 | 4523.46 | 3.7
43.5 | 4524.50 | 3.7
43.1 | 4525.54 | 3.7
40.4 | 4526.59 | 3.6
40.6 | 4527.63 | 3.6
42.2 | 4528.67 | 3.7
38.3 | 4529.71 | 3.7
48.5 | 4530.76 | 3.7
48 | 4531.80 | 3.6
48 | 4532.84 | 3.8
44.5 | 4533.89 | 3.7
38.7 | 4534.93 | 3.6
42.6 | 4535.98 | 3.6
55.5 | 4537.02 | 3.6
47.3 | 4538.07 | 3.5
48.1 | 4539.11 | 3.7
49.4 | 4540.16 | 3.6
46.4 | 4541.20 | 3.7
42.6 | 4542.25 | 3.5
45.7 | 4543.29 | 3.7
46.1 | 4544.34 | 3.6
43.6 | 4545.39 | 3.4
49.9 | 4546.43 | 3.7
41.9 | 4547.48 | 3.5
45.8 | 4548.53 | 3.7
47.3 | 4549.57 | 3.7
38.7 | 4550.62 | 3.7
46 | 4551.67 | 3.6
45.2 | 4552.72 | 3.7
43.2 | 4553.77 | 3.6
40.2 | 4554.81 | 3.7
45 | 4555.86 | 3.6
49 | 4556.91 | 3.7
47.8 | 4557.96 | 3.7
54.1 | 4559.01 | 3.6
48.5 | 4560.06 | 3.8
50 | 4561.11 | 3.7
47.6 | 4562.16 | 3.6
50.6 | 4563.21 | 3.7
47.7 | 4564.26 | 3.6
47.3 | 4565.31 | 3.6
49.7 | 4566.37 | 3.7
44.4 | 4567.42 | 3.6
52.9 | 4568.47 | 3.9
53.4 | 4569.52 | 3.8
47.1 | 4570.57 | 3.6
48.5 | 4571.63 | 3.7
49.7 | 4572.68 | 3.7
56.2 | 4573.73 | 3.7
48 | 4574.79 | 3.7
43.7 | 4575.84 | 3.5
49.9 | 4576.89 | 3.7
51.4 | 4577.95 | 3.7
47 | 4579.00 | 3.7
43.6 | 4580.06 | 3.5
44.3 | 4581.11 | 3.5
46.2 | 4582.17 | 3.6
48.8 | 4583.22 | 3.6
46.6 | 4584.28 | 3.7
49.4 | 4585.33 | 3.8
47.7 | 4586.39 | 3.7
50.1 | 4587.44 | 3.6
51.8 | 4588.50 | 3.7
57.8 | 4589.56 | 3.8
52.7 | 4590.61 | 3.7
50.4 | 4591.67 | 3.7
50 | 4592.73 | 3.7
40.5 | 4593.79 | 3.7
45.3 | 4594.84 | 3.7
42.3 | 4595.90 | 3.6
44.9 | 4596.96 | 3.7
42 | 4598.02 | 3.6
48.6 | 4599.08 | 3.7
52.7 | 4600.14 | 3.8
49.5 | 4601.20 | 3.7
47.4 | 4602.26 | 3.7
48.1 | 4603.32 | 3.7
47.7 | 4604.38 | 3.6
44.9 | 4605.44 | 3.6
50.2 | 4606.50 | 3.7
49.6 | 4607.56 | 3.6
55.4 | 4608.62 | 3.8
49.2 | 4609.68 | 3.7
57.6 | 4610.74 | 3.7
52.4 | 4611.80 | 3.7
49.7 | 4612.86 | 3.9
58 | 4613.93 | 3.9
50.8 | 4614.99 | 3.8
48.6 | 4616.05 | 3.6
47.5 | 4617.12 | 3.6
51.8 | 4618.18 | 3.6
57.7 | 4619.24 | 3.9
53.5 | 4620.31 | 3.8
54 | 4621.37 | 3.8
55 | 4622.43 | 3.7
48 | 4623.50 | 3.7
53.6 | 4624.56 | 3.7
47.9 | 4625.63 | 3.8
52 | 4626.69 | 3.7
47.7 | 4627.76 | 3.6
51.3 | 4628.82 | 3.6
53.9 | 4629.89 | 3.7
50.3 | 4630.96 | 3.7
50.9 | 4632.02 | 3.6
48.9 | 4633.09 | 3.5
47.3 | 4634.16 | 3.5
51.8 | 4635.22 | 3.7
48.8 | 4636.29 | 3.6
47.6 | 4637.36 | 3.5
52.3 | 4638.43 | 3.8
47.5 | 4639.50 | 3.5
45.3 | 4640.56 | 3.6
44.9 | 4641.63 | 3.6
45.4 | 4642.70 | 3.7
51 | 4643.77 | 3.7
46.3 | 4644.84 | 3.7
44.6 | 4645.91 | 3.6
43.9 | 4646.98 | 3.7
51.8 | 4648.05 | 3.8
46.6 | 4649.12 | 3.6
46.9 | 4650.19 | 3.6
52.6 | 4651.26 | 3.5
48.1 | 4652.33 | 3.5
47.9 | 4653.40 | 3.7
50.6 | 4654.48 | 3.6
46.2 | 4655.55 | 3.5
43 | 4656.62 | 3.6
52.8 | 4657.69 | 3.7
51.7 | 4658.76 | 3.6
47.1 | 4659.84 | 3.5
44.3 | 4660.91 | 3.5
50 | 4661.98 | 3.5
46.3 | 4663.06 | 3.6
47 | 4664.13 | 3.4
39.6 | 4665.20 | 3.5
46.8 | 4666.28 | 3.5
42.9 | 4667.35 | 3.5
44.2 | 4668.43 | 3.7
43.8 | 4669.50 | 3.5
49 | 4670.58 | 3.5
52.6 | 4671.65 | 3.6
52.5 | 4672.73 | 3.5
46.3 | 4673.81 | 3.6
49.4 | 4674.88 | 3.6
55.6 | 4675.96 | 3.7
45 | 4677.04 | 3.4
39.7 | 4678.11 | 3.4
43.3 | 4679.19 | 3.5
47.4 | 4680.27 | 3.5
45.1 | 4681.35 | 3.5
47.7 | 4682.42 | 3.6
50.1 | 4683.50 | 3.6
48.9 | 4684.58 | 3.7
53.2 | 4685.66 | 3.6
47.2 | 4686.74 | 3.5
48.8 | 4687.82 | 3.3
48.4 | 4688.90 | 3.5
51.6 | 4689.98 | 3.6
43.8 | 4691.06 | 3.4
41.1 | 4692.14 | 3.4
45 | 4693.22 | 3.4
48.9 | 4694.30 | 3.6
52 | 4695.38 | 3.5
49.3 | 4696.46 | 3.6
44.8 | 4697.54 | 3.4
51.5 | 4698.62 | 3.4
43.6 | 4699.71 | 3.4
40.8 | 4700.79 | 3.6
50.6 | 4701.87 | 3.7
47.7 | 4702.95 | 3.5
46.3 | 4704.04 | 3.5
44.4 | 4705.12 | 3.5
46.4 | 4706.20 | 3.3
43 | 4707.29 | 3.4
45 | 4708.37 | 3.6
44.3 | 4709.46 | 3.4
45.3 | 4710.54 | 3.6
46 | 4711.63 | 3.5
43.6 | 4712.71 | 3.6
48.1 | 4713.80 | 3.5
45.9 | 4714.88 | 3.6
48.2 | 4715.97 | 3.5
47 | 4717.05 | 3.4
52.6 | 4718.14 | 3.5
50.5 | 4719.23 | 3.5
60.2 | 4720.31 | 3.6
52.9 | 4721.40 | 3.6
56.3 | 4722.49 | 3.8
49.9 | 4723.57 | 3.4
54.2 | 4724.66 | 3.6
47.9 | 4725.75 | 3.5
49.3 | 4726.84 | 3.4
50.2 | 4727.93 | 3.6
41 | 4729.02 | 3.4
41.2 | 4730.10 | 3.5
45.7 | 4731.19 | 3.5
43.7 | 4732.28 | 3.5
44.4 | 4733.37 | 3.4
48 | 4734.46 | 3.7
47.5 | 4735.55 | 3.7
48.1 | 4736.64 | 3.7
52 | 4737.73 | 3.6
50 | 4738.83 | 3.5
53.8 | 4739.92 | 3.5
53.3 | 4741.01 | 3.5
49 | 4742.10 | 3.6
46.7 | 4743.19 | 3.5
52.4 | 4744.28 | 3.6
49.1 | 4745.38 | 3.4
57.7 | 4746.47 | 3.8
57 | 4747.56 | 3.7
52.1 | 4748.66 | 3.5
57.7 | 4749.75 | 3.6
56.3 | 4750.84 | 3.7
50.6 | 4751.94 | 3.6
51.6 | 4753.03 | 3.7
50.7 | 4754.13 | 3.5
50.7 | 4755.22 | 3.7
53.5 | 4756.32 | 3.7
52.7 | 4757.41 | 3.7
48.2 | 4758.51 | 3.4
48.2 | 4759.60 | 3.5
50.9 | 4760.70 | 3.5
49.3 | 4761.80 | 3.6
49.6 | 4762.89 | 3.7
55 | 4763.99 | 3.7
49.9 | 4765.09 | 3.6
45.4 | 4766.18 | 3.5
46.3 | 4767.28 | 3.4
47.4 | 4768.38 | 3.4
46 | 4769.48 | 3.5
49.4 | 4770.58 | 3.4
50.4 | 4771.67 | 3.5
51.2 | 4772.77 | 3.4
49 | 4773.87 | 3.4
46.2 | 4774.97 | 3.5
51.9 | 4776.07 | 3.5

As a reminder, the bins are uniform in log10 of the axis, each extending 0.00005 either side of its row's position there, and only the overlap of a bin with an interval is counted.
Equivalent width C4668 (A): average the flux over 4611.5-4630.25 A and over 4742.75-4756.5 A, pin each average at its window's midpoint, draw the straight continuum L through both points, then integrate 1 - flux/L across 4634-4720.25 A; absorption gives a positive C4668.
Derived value 8.0 A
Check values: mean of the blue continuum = 51.8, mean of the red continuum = 52.8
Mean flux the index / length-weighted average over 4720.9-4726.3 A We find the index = 52.2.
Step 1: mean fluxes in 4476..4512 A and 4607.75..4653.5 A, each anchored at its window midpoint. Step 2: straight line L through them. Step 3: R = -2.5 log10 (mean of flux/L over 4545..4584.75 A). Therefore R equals 0.038 mag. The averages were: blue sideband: 47.9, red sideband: 50.2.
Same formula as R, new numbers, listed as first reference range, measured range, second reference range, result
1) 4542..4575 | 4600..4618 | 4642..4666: -0.07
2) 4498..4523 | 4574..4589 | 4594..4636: 0.04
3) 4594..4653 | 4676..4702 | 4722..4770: 0.06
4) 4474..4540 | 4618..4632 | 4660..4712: -0.11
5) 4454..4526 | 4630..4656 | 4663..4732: -0.03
